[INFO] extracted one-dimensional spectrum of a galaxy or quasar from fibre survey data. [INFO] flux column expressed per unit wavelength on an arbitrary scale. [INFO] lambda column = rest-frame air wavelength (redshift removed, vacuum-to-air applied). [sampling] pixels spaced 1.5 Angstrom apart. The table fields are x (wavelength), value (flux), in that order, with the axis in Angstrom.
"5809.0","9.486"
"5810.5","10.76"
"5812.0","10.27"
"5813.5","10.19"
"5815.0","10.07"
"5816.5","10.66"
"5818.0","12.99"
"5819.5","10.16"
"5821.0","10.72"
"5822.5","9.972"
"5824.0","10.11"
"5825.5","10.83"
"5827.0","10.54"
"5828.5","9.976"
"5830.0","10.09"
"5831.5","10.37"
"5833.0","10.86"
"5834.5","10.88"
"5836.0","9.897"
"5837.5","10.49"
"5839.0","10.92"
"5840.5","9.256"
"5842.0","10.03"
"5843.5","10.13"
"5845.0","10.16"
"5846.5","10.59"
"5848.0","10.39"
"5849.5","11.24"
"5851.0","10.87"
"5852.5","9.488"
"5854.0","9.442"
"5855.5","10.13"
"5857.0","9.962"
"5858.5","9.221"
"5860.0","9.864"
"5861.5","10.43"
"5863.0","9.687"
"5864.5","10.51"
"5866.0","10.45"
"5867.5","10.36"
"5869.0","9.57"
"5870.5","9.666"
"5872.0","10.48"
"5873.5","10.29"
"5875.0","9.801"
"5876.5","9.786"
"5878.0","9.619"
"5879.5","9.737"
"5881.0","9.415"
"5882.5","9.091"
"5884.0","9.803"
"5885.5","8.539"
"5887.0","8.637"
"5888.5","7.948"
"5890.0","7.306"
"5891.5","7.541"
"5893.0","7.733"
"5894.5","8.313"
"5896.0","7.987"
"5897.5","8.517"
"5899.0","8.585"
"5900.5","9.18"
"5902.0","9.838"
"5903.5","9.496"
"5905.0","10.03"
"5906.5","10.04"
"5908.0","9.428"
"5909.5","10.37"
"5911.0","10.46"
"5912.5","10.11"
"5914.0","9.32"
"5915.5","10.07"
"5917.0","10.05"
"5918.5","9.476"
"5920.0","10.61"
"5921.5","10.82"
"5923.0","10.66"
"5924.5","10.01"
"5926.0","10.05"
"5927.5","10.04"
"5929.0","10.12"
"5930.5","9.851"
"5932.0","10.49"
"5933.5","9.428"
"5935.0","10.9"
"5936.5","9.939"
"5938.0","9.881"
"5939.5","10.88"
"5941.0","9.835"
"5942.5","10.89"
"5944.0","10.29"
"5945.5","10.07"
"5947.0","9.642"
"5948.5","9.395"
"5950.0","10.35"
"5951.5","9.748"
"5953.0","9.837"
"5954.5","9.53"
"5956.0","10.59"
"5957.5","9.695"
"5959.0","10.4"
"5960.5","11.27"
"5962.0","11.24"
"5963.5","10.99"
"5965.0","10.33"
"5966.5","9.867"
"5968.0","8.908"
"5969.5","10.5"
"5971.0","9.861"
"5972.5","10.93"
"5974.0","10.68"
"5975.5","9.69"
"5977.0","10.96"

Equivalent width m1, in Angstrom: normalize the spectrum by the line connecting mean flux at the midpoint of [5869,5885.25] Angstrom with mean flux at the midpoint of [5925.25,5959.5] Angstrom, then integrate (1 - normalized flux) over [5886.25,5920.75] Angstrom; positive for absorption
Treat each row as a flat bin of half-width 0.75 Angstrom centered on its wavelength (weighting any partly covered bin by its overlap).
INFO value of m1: 2.4 Angstrom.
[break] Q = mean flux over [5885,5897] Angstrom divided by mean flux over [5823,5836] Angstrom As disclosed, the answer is 0.77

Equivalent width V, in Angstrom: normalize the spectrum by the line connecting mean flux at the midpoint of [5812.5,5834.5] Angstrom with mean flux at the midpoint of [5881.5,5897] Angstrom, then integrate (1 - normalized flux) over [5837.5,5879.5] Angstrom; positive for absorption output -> -3.34 Angstrom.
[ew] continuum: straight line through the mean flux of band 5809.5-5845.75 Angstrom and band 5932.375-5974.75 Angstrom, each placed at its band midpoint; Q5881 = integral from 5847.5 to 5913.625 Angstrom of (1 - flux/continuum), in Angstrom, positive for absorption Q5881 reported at 5.2 Angstrom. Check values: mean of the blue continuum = 10.4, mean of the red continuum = 10.2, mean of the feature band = 9.53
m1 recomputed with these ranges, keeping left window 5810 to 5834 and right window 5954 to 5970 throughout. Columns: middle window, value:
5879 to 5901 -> 3.99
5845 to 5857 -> 0.24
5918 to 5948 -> 0.48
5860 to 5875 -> 0.48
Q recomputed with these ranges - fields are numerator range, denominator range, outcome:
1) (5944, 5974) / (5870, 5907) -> 1.12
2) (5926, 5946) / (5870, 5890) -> 1.09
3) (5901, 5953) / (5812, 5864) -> 0.98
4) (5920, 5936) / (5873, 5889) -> 1.10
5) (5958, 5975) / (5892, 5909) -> 1.16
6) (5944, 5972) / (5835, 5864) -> 1.00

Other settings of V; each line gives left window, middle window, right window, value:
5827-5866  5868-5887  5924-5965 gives 1.1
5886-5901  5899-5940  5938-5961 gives -4.3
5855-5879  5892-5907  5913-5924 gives 1.7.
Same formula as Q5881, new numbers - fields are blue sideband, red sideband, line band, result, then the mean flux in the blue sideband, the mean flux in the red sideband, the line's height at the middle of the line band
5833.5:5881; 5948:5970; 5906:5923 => 0.1 Angstrom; 10.1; 10.2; 10.1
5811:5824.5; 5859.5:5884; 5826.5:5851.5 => -0.2 Angstrom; 10.6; 9.92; 10.3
